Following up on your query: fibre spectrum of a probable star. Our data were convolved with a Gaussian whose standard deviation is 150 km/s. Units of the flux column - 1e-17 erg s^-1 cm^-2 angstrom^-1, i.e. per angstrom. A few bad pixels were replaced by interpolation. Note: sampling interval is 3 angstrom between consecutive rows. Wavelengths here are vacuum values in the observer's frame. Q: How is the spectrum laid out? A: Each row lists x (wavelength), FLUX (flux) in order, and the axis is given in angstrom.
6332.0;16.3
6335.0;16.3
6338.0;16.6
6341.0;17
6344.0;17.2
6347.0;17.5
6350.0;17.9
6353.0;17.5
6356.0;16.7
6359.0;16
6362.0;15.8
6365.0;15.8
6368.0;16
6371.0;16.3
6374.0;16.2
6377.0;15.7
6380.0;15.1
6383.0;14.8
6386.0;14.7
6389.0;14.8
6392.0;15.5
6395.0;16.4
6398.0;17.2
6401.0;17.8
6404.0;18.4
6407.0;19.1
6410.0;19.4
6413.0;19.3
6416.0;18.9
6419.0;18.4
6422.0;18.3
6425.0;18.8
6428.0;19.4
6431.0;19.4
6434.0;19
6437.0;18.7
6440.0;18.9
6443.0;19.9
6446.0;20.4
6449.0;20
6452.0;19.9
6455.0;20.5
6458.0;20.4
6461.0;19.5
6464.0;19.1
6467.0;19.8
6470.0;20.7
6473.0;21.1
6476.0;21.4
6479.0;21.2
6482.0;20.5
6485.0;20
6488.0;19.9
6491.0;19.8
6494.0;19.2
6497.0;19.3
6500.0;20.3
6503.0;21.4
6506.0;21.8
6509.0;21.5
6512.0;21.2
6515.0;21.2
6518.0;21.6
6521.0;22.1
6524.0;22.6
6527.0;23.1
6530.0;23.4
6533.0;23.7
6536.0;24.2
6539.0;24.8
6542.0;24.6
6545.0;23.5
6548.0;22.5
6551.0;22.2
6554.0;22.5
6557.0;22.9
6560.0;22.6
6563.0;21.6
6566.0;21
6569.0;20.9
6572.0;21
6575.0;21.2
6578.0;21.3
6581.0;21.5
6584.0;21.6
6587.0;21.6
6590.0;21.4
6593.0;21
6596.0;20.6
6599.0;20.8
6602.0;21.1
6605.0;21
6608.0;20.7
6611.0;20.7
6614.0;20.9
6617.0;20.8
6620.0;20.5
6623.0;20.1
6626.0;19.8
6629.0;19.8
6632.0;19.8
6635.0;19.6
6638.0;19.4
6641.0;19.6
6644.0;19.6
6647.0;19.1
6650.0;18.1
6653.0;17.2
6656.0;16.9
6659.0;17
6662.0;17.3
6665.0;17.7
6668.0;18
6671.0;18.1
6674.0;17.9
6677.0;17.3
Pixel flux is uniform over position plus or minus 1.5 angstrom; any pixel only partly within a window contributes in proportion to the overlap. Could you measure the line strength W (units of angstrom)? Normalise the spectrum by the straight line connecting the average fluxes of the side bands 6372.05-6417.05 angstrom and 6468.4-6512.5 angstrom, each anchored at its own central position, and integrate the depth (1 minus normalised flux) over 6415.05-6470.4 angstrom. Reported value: -2.12 angstrom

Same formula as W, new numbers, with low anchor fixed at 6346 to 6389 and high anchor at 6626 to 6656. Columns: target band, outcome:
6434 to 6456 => -3.6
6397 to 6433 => -4.6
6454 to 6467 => -2.1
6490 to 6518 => -5.0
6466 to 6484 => -3.7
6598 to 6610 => -1.4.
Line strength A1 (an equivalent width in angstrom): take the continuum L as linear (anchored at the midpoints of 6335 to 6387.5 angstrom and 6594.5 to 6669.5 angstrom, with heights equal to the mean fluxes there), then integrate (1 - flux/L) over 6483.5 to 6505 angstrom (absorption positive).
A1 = -2.6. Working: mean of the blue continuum 16.3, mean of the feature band 20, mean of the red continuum 19.4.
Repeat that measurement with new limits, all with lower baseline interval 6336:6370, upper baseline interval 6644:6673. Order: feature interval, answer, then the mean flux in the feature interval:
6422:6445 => -2.9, 19.1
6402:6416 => -1.7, 19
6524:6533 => -3.0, 23.2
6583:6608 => -5.0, 21.1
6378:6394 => 1.7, 15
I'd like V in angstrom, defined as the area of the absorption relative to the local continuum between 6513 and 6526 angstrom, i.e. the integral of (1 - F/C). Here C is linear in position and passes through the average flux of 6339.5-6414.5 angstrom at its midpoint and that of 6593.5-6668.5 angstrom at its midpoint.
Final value -2.58 angstrom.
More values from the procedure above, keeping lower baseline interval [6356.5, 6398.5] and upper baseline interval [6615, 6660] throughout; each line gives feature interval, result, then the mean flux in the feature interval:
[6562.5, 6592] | -4.66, 21.3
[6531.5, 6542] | -3.78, 24.3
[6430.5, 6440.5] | -1.50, 19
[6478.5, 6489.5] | -2.04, 20.3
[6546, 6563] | -4.13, 22.5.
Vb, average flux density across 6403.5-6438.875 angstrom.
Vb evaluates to 18.9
